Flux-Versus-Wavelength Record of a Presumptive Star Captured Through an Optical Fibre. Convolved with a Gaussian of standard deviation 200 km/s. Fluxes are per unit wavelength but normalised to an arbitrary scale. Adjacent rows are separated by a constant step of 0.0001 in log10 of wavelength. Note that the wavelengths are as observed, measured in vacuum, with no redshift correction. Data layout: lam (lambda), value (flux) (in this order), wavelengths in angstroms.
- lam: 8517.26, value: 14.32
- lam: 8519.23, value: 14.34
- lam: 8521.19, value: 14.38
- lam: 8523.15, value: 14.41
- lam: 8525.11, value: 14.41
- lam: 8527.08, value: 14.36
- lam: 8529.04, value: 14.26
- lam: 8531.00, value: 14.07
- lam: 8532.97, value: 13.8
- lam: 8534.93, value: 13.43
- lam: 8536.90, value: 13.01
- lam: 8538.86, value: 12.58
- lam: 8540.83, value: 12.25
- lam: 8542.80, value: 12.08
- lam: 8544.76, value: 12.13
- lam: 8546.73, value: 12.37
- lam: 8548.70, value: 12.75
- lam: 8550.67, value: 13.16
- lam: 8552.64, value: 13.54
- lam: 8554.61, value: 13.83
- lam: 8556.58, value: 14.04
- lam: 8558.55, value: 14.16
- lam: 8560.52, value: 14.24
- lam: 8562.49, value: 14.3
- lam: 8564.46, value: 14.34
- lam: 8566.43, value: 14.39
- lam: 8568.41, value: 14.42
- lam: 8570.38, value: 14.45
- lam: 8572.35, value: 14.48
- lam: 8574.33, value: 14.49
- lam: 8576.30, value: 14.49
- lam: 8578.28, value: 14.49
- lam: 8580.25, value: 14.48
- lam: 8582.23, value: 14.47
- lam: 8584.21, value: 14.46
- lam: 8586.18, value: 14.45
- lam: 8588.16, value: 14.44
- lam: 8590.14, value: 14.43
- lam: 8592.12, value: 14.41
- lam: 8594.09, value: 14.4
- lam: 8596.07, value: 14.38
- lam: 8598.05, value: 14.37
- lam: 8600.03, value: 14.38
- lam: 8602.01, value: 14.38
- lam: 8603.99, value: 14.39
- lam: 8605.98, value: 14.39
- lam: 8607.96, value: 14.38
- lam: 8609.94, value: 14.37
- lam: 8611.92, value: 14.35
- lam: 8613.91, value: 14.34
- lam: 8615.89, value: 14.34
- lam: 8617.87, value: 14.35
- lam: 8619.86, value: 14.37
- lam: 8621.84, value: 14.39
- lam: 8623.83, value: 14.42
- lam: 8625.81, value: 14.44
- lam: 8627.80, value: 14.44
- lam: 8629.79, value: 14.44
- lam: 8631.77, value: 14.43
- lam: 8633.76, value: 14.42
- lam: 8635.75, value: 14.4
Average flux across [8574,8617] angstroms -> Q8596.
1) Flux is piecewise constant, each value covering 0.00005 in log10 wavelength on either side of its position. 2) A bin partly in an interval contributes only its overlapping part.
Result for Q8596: 14.4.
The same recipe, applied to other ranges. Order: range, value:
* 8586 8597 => 14.4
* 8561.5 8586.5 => 14.4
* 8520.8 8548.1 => 13.4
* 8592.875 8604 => 14.4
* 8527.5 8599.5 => 13.9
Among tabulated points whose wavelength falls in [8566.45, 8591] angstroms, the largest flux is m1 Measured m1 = 14.49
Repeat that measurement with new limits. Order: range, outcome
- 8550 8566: 14.34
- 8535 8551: 13.16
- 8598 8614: 14.39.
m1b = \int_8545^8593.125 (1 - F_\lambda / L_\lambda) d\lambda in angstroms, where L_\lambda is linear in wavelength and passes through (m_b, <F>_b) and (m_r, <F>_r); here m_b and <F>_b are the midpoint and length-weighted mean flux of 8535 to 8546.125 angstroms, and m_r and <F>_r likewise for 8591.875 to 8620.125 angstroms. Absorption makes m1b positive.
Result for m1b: -2.8 angstroms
